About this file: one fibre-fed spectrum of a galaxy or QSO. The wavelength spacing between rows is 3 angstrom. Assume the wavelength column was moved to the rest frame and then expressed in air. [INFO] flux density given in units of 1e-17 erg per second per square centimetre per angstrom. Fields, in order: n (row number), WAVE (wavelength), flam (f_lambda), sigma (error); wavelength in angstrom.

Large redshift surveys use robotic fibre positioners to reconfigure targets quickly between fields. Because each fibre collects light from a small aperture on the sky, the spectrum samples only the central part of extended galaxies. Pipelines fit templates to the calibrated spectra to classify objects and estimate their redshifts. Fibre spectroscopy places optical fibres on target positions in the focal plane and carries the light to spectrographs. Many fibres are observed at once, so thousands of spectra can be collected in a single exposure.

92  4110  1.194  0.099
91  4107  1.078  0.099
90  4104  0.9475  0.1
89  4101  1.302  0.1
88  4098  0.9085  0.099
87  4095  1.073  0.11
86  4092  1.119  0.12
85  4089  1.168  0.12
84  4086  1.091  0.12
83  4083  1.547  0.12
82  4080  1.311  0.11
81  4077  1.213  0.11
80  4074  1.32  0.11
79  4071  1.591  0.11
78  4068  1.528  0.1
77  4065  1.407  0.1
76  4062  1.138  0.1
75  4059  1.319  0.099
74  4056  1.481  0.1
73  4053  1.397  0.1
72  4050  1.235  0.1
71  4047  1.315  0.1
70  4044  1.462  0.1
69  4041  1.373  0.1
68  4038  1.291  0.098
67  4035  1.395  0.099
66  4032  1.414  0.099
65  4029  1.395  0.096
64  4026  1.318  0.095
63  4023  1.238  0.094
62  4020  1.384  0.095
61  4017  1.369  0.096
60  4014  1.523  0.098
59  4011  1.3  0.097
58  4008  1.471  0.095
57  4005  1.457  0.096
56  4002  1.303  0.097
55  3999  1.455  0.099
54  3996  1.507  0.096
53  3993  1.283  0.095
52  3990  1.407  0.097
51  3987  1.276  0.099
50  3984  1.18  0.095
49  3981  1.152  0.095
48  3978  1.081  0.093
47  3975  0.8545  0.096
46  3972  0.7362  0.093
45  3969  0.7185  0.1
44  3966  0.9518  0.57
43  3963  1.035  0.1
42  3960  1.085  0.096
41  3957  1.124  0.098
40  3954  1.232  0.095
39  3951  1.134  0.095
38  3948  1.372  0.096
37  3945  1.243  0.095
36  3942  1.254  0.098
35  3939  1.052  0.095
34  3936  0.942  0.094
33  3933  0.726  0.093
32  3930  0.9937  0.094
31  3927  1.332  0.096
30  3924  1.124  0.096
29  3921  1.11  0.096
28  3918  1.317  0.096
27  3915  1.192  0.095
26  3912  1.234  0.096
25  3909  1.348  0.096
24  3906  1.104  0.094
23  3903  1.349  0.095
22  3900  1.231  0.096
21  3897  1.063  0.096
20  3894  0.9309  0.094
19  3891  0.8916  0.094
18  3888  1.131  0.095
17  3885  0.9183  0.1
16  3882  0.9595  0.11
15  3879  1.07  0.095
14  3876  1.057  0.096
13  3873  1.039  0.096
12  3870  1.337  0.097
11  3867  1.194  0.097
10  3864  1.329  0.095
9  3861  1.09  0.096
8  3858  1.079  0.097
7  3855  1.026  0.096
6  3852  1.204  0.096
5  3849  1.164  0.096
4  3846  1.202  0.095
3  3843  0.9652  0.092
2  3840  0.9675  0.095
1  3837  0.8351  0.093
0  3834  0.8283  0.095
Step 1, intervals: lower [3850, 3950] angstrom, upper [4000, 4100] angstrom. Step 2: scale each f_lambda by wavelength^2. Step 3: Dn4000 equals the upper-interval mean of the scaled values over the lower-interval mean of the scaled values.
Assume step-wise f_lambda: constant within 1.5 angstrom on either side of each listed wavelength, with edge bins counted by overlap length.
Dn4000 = 1.27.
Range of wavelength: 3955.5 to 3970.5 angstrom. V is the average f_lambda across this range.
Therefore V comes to 0.983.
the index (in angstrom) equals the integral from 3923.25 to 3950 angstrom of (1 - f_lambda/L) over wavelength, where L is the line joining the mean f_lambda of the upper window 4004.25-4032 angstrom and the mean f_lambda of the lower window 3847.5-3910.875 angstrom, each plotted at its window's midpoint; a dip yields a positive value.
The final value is 2.49 angstrom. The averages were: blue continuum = 1.12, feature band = 1.12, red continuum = 1.38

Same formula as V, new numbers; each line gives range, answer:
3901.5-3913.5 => 1.26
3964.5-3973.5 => 0.802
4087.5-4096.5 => 1.12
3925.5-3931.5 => 1.16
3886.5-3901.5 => 1.05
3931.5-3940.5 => 0.907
